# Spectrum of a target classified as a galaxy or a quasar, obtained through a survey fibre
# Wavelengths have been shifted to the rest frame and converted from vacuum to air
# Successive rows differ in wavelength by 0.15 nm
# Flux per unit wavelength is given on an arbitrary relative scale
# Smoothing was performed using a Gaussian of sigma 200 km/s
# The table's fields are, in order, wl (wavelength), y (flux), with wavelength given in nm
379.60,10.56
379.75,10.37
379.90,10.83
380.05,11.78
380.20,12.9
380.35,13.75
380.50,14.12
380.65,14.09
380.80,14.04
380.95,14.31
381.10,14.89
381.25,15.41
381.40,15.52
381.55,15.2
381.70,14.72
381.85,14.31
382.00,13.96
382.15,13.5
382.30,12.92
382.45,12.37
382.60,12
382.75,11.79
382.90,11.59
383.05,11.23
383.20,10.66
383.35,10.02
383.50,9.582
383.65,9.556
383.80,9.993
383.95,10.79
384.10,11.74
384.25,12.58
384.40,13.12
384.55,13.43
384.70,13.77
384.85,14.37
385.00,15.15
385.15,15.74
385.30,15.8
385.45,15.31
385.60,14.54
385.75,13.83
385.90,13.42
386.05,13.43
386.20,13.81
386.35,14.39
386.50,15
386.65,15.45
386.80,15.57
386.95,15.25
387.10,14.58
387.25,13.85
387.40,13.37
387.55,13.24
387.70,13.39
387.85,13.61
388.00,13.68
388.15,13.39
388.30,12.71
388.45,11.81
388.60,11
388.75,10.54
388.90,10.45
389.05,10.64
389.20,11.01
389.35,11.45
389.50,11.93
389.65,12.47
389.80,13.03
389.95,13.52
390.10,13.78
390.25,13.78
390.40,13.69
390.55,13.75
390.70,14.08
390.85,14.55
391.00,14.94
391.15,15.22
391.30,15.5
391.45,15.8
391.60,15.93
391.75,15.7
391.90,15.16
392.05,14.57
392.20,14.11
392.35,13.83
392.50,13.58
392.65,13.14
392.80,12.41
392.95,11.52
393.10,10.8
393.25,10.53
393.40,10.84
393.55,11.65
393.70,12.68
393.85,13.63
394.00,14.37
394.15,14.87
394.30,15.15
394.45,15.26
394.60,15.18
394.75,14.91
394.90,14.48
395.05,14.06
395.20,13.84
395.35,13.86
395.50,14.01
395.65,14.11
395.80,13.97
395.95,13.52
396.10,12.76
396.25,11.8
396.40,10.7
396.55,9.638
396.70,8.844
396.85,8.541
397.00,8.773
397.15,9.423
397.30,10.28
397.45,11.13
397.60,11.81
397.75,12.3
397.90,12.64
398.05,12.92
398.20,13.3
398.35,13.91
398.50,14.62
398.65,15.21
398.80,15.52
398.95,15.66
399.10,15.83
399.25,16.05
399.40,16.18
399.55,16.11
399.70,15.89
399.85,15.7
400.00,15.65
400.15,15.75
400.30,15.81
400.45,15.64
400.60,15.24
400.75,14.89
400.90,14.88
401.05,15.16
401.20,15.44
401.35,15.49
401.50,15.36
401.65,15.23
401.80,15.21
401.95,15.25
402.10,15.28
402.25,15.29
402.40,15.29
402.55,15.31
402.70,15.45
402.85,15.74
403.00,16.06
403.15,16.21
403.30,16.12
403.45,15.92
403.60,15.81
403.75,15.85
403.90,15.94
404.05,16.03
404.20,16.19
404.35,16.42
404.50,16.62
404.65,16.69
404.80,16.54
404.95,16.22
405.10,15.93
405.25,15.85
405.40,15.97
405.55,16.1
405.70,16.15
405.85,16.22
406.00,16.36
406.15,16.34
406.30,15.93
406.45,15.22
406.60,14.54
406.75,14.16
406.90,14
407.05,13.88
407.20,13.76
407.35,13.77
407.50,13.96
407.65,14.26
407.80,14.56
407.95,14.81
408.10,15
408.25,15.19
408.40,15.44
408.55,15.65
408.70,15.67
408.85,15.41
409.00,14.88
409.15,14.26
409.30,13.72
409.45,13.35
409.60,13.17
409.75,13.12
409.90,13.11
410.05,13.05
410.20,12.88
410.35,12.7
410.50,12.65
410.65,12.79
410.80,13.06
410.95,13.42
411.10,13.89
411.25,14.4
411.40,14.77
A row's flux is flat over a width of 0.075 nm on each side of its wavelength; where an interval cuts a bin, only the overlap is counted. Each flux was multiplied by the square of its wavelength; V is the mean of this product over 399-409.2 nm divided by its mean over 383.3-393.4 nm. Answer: 1.26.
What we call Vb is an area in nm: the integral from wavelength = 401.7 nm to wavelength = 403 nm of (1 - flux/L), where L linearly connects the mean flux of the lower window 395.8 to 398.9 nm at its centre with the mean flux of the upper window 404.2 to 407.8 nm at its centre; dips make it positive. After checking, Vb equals -0.13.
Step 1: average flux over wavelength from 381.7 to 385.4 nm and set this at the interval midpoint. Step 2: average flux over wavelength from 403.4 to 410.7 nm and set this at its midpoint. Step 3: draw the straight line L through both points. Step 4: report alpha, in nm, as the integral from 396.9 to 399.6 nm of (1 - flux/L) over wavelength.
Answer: 0.14 nm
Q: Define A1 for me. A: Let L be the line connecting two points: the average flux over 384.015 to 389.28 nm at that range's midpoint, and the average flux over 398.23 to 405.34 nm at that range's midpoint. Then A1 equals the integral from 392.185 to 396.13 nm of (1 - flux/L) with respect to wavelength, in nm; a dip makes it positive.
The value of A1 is 0.31 nm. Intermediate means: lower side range 13.5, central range 13.4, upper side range 15.7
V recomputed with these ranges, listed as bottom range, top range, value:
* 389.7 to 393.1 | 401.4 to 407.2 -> 1.19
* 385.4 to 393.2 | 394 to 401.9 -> 1.07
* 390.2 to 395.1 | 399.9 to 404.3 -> 1.17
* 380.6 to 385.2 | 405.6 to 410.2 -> 1.28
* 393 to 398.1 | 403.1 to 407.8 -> 1.31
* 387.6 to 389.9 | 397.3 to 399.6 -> 1.22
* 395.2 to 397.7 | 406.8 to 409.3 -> 1.34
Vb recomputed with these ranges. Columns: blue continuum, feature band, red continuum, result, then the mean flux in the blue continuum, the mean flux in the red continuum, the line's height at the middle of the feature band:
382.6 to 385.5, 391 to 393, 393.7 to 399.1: -0.249 nm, 12.4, 13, 12.8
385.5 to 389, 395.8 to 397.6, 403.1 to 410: 0.457 nm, 13.5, 15.2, 14.3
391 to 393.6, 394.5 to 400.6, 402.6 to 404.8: 0.506 nm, 13.6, 16.1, 14.7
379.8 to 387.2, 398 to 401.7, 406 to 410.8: -0.351 nm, 13.4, 14.2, 14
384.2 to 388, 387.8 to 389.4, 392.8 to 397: 0.231 nm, 14.2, 12.7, 13.8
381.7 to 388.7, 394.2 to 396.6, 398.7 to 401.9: 0.183 nm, 13.2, 15.6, 14.8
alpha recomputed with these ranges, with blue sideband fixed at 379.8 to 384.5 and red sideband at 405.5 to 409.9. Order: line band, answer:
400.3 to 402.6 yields -0.17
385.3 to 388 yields -0.25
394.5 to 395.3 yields -0.05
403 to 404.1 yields -0.12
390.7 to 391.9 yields -0.17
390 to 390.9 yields -0.04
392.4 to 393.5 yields 0.14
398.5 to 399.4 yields -0.10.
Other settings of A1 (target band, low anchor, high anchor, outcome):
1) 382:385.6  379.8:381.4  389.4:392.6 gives 0.33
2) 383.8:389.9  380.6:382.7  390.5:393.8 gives 0.26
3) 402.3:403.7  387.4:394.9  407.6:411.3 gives -0.20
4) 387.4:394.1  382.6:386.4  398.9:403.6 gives 0.33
